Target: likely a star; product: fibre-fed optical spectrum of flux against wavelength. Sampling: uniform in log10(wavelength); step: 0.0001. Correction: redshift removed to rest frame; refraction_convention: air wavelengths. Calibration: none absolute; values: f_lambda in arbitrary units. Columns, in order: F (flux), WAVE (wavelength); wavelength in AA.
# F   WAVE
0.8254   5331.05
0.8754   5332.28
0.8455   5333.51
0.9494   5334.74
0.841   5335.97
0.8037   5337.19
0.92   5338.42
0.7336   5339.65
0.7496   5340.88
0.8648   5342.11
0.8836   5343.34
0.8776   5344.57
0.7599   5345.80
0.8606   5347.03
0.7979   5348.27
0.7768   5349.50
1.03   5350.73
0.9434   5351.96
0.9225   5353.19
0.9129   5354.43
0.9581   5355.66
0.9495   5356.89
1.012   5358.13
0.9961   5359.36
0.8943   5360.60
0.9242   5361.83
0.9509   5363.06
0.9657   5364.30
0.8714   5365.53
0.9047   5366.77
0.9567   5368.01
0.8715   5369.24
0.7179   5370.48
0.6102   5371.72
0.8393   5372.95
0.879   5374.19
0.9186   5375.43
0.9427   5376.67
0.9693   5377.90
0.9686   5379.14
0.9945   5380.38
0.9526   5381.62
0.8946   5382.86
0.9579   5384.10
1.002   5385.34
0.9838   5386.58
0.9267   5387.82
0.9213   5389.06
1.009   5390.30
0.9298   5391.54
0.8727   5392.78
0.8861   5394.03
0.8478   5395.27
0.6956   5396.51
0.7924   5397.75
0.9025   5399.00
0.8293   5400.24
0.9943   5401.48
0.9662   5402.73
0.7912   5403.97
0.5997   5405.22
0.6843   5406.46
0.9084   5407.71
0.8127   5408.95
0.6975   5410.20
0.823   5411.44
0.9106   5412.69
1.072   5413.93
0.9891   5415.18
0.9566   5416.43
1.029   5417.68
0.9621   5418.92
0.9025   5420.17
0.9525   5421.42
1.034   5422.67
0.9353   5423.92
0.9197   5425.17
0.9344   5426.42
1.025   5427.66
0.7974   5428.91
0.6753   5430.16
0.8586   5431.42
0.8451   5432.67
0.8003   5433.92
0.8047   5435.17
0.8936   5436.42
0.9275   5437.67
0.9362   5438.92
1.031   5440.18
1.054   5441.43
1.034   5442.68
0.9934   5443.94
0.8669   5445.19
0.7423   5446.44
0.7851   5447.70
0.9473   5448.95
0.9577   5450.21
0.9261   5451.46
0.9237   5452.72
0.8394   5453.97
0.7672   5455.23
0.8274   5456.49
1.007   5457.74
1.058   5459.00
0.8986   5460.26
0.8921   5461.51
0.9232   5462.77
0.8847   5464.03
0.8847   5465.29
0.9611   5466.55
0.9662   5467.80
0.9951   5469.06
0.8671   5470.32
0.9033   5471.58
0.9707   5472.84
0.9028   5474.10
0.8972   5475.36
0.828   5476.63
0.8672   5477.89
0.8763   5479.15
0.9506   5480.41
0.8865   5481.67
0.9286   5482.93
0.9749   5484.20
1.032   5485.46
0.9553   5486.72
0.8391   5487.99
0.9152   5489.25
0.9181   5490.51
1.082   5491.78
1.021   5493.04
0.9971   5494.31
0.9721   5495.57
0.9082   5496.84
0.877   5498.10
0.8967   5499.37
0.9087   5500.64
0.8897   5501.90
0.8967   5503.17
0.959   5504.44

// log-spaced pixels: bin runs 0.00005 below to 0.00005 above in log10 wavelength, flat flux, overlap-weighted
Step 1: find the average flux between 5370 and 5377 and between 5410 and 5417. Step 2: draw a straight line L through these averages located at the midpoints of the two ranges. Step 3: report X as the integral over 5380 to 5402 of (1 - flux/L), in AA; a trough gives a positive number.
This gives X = -1.27 AA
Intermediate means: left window 0.814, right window 0.921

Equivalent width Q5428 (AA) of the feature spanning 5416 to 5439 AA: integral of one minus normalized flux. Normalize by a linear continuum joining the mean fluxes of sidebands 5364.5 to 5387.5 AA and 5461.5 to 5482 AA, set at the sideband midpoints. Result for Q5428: 0.1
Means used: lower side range 0.903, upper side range 0.91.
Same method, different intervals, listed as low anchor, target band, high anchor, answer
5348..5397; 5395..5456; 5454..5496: 2.25 AA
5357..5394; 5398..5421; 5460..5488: 0.99 AA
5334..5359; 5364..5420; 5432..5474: 0.27 AA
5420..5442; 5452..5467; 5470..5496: 0.26 AA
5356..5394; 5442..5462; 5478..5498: 0.71 AA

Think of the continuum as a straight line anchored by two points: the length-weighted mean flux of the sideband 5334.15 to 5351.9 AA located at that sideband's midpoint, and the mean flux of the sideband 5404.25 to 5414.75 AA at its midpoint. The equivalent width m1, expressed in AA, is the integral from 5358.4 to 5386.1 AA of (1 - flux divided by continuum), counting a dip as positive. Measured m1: -2.5 AA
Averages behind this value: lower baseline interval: 0.849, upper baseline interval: 0.816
